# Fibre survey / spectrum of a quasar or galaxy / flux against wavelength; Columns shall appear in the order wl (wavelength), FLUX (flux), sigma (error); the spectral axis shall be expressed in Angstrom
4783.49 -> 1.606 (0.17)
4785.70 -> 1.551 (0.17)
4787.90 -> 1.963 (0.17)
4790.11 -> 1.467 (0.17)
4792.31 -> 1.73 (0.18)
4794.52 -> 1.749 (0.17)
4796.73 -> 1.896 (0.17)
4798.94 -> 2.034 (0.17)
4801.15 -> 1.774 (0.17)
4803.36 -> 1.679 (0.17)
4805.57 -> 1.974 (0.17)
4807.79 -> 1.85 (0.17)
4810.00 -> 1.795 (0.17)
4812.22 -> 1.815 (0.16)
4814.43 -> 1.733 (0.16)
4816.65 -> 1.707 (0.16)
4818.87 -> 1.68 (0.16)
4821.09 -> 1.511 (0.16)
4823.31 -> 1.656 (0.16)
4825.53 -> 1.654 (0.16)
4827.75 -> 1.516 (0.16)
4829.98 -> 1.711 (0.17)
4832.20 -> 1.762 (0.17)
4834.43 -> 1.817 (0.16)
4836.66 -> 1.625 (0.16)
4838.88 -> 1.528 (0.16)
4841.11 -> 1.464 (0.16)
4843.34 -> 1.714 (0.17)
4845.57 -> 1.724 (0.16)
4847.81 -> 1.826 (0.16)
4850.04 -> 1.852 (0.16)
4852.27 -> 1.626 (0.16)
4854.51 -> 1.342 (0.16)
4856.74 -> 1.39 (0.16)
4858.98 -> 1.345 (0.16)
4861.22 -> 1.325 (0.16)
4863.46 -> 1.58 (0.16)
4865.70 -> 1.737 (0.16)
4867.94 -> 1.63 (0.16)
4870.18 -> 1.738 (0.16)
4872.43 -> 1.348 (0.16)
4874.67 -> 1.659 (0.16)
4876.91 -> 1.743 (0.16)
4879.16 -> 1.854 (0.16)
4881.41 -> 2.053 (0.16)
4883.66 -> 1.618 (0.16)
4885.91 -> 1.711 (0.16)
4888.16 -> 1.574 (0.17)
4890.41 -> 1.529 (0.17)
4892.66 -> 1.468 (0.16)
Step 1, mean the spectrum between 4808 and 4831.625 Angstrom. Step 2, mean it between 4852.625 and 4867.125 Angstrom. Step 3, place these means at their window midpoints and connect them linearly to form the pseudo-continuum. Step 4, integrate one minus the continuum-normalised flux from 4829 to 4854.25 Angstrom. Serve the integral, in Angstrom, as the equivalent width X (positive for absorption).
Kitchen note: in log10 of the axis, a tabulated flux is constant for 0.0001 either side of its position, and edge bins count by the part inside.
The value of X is -1.9 Angstrom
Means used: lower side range 1.69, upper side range 1.47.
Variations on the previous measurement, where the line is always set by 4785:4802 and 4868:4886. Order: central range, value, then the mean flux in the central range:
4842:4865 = 2.1 Angstrom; 1.57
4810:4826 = 0.6 Angstrom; 1.69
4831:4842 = 0.6 Angstrom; 1.64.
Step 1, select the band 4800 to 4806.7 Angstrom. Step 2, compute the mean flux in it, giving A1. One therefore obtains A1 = 1.81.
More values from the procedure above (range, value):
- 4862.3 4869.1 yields 1.65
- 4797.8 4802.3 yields 1.9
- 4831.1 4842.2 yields 1.64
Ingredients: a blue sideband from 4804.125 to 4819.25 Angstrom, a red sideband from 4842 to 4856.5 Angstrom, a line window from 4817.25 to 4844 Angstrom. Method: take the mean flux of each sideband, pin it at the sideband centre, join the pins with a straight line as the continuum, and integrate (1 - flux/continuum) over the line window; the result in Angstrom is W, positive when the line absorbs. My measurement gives 1.4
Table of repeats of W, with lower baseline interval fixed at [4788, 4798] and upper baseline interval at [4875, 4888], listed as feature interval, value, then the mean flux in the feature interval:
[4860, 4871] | 1.1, 1.6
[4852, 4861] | 1.9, 1.4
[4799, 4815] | -0.7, 1.82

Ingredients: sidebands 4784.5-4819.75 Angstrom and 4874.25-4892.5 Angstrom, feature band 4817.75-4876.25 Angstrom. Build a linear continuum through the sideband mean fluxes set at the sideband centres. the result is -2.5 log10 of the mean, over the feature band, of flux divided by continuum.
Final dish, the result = 0.08 mag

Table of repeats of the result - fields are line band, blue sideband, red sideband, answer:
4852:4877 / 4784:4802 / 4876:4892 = 0.13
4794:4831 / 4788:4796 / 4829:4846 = -0.04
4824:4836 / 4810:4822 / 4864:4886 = 0.01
